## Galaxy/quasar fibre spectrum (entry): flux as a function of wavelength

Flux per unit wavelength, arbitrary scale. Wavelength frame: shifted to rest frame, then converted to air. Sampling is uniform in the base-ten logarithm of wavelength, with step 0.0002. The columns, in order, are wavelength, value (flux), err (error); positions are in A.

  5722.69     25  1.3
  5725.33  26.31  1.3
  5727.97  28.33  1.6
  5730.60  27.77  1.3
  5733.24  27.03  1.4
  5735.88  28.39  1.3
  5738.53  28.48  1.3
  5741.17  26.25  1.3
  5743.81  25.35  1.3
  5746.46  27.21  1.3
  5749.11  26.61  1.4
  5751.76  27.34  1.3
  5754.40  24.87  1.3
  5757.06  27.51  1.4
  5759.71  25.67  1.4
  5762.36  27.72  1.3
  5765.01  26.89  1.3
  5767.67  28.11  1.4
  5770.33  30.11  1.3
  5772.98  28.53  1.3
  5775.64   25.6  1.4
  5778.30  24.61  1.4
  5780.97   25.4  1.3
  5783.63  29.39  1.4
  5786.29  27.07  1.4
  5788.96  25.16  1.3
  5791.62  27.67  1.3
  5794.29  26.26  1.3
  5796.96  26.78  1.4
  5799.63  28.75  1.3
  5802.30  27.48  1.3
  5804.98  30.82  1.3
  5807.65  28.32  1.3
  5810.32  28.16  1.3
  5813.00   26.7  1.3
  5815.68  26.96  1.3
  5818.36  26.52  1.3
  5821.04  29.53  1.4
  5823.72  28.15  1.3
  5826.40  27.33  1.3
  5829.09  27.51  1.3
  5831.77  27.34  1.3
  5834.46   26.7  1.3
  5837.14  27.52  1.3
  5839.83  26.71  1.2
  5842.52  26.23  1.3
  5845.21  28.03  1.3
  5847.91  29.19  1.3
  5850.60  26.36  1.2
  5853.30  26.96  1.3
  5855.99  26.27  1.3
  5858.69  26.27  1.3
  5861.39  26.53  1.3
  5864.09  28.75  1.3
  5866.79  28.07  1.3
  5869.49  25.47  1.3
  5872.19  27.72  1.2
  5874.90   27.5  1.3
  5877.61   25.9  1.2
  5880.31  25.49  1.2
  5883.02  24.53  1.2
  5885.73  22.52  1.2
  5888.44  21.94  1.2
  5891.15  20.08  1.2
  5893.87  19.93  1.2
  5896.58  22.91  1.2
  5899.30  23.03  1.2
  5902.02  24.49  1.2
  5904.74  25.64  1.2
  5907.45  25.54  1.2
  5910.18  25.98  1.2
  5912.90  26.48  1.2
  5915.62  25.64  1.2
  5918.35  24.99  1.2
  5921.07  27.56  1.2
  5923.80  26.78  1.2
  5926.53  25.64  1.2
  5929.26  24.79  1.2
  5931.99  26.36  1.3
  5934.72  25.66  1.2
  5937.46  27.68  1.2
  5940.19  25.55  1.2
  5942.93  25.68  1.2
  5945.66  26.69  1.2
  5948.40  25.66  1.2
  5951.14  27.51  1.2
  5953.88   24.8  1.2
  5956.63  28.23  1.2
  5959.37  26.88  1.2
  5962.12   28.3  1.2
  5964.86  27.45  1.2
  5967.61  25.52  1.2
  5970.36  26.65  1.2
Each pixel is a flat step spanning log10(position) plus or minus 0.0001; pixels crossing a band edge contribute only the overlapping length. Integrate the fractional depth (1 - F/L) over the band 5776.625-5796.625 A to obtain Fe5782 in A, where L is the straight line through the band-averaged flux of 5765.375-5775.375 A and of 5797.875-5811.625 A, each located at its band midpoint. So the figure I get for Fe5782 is 1.40 A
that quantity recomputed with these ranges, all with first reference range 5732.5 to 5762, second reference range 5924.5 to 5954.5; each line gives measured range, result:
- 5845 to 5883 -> -0.8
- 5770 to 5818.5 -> -1.3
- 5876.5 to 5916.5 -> 3.4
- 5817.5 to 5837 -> -0.8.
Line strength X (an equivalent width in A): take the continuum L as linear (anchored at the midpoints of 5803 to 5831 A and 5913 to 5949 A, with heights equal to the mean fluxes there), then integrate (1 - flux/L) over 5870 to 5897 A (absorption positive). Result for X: 3.0 A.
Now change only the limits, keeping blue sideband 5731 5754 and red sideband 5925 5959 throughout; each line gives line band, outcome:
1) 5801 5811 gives -0.74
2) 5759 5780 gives -0.20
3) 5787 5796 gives 0.13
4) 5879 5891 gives 1.45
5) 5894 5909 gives 1.36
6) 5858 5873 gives -0.36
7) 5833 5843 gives -0.08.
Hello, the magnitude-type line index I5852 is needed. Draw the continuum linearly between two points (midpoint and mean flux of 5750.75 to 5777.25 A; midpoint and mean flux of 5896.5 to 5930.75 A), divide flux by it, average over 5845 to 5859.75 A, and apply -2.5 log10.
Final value -0.039 mag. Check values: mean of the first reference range 27.2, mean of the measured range 27.1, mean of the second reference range 25.4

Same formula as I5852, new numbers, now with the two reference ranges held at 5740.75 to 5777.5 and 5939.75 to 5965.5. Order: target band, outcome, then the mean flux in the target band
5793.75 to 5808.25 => -0.05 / 28.2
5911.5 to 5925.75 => 0.02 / 26.3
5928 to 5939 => 0.02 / 26.1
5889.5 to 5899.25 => 0.25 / 21.3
